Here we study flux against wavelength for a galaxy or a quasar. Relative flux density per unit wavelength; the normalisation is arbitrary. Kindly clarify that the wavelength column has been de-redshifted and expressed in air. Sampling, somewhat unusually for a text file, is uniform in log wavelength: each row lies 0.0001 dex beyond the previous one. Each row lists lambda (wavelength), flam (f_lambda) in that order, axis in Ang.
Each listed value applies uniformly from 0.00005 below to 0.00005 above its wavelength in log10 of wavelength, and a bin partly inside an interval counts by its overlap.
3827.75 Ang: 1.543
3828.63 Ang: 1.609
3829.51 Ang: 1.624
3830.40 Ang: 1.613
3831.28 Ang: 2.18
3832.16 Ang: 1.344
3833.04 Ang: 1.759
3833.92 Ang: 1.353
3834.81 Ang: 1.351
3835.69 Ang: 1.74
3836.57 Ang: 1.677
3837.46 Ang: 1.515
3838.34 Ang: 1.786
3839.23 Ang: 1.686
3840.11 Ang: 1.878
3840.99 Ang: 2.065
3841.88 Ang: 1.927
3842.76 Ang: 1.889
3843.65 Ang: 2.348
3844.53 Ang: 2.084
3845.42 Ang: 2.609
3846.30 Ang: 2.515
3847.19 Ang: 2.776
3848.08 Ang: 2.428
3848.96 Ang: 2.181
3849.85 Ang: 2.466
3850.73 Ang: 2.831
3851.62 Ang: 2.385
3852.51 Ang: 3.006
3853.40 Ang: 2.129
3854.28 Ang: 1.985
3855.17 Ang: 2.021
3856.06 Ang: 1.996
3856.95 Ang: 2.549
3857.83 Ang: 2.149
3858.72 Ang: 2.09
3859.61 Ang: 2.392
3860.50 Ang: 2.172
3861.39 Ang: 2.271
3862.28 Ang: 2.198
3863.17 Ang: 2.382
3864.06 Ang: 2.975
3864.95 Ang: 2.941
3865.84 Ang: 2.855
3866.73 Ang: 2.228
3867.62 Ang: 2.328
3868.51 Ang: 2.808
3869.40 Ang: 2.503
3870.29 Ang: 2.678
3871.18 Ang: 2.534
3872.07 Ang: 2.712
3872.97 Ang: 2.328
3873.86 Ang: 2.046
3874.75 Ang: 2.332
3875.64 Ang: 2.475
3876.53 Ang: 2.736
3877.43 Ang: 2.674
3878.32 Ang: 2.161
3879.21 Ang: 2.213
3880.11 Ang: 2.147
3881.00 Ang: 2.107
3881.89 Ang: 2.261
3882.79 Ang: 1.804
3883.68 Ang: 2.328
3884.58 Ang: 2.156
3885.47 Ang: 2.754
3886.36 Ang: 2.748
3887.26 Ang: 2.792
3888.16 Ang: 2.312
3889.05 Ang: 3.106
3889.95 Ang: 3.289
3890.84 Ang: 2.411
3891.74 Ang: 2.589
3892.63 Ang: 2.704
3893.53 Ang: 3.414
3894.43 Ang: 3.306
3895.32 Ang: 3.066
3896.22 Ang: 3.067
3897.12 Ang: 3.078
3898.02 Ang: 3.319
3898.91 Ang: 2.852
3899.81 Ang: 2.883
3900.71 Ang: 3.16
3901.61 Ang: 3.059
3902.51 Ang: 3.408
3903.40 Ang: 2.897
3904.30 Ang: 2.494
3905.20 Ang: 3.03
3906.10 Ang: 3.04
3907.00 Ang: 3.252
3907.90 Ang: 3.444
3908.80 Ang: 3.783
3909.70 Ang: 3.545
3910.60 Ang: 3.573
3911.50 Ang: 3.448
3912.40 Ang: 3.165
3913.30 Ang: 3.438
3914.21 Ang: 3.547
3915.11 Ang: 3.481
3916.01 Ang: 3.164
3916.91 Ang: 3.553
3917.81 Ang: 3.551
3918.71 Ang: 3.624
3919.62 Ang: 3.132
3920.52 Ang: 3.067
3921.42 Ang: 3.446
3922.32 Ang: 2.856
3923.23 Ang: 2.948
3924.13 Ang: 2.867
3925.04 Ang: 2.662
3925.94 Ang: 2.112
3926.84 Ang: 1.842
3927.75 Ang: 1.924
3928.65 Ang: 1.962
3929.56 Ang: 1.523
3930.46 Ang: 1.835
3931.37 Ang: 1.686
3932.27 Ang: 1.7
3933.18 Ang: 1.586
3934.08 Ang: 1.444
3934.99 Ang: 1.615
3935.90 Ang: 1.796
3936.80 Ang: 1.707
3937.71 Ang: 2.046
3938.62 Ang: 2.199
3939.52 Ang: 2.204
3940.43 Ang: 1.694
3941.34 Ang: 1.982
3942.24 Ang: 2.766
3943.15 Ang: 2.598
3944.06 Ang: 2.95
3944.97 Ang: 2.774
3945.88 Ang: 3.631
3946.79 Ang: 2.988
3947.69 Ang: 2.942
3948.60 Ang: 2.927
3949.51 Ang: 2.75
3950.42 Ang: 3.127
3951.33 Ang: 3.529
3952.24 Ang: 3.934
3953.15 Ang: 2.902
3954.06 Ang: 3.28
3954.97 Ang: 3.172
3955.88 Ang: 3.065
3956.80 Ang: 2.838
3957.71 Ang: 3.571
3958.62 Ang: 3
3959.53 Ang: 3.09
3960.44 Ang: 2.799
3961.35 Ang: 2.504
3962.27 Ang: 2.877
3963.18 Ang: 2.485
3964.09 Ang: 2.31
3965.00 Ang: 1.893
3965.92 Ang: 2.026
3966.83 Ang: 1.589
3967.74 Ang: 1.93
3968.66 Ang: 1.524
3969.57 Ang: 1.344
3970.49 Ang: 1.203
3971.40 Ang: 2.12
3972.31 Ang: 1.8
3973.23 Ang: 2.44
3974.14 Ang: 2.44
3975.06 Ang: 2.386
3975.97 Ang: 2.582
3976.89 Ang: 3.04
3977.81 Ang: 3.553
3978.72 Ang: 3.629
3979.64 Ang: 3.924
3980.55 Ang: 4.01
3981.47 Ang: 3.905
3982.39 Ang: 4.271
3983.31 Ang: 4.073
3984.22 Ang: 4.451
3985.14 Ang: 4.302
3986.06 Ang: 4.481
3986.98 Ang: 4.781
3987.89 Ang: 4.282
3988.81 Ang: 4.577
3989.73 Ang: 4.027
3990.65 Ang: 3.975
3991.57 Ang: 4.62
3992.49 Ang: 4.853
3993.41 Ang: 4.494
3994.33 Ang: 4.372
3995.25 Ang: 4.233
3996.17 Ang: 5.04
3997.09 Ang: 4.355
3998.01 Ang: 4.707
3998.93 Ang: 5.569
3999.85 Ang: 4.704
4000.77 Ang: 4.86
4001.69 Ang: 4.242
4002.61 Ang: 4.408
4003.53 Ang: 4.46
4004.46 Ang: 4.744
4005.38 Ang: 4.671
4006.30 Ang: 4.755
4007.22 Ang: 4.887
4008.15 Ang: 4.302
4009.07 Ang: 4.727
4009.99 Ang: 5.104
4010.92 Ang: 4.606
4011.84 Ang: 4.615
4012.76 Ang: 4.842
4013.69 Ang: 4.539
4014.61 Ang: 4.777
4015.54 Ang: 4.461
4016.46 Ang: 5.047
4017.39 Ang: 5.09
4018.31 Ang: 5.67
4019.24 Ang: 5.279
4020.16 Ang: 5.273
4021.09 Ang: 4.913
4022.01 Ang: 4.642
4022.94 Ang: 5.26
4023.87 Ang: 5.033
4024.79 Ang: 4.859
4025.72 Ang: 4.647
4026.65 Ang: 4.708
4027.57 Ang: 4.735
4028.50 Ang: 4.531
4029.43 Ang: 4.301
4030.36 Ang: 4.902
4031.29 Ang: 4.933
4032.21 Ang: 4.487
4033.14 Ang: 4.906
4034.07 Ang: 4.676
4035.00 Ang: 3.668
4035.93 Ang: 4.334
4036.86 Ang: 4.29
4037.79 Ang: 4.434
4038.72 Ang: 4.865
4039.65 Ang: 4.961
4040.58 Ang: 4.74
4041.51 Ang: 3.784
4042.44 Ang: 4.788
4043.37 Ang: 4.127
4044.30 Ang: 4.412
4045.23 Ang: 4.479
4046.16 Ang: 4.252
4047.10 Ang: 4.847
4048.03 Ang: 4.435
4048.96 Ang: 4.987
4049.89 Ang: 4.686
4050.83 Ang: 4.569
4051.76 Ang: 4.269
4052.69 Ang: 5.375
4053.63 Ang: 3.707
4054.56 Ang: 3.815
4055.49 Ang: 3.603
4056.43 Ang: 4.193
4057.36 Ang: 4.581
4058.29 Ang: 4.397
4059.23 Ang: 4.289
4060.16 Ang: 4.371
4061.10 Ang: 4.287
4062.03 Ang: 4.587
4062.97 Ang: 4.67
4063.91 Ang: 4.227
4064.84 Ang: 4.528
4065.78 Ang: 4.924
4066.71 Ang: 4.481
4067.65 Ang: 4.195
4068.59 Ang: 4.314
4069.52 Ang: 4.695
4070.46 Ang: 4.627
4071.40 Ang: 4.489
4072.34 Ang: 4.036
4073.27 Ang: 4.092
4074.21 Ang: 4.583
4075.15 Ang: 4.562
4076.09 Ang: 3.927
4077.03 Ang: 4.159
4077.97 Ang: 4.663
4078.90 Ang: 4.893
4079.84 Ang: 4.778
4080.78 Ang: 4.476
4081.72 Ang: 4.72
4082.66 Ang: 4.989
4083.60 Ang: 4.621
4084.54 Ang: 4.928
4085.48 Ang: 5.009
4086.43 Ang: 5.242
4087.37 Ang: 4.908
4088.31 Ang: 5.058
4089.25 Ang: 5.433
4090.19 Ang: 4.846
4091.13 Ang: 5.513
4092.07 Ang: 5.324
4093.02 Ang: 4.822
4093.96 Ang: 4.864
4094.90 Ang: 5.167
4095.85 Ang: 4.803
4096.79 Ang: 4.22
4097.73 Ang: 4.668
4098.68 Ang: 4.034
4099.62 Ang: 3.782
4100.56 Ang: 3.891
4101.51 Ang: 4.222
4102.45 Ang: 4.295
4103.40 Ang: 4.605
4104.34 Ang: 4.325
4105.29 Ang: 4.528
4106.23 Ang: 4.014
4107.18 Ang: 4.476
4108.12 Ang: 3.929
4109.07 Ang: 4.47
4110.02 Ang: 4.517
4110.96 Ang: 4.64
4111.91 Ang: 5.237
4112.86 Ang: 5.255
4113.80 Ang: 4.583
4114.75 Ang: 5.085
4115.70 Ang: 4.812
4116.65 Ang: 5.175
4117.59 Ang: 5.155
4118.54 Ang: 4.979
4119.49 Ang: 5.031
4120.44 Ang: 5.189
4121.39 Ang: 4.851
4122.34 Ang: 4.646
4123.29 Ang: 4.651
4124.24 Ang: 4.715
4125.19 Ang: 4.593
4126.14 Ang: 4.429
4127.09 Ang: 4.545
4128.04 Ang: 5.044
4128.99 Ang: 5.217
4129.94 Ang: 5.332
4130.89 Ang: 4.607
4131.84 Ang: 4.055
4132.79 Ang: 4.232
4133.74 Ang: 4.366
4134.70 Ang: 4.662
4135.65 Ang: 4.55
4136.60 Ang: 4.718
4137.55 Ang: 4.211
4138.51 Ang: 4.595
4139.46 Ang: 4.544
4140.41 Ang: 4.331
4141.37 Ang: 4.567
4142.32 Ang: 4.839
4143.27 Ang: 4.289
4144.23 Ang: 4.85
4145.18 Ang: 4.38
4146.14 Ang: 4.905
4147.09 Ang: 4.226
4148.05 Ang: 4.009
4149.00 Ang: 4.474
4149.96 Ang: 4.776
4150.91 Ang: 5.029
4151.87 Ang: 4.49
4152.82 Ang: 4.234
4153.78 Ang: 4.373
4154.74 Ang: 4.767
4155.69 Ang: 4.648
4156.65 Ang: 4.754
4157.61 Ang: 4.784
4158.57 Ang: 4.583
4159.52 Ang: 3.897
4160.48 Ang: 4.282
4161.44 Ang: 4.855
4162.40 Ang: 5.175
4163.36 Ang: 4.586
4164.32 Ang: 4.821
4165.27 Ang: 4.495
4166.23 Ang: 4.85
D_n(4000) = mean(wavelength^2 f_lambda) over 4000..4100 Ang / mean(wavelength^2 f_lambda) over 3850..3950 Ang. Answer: 1.89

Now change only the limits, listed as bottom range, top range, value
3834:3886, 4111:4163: 2.35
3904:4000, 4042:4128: 1.61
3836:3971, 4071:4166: 2.01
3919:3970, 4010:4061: 1.94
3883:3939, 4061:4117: 1.83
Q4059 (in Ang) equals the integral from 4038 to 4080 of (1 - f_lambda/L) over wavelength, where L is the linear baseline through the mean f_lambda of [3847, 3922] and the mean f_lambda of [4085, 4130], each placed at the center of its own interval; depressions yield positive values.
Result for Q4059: -1.3 Ang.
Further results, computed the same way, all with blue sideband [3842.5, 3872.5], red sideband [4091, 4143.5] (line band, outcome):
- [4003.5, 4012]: -2.27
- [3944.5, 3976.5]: 6.50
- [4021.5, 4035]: -2.92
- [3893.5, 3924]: -3.92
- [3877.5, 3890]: 1.09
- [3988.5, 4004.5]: -4.21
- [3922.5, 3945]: 7.19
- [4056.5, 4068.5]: -0.78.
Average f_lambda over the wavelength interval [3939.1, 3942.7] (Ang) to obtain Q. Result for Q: 2.16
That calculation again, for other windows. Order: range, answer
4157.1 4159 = 4.67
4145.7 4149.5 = 4.4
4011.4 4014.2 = 4.67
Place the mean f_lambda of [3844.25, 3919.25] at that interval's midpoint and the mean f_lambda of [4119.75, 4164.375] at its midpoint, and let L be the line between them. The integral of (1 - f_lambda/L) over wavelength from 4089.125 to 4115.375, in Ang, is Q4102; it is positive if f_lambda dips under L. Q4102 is -1.8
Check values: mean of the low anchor 2.73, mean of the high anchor 4.61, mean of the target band 4.62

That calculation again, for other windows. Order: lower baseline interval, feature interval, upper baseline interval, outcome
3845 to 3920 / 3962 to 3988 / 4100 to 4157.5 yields 3.9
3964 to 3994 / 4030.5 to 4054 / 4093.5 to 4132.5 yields -3.7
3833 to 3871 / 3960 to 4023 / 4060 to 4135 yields -4.7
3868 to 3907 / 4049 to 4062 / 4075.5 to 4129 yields -0.2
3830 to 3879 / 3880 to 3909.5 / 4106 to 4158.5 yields -3.1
